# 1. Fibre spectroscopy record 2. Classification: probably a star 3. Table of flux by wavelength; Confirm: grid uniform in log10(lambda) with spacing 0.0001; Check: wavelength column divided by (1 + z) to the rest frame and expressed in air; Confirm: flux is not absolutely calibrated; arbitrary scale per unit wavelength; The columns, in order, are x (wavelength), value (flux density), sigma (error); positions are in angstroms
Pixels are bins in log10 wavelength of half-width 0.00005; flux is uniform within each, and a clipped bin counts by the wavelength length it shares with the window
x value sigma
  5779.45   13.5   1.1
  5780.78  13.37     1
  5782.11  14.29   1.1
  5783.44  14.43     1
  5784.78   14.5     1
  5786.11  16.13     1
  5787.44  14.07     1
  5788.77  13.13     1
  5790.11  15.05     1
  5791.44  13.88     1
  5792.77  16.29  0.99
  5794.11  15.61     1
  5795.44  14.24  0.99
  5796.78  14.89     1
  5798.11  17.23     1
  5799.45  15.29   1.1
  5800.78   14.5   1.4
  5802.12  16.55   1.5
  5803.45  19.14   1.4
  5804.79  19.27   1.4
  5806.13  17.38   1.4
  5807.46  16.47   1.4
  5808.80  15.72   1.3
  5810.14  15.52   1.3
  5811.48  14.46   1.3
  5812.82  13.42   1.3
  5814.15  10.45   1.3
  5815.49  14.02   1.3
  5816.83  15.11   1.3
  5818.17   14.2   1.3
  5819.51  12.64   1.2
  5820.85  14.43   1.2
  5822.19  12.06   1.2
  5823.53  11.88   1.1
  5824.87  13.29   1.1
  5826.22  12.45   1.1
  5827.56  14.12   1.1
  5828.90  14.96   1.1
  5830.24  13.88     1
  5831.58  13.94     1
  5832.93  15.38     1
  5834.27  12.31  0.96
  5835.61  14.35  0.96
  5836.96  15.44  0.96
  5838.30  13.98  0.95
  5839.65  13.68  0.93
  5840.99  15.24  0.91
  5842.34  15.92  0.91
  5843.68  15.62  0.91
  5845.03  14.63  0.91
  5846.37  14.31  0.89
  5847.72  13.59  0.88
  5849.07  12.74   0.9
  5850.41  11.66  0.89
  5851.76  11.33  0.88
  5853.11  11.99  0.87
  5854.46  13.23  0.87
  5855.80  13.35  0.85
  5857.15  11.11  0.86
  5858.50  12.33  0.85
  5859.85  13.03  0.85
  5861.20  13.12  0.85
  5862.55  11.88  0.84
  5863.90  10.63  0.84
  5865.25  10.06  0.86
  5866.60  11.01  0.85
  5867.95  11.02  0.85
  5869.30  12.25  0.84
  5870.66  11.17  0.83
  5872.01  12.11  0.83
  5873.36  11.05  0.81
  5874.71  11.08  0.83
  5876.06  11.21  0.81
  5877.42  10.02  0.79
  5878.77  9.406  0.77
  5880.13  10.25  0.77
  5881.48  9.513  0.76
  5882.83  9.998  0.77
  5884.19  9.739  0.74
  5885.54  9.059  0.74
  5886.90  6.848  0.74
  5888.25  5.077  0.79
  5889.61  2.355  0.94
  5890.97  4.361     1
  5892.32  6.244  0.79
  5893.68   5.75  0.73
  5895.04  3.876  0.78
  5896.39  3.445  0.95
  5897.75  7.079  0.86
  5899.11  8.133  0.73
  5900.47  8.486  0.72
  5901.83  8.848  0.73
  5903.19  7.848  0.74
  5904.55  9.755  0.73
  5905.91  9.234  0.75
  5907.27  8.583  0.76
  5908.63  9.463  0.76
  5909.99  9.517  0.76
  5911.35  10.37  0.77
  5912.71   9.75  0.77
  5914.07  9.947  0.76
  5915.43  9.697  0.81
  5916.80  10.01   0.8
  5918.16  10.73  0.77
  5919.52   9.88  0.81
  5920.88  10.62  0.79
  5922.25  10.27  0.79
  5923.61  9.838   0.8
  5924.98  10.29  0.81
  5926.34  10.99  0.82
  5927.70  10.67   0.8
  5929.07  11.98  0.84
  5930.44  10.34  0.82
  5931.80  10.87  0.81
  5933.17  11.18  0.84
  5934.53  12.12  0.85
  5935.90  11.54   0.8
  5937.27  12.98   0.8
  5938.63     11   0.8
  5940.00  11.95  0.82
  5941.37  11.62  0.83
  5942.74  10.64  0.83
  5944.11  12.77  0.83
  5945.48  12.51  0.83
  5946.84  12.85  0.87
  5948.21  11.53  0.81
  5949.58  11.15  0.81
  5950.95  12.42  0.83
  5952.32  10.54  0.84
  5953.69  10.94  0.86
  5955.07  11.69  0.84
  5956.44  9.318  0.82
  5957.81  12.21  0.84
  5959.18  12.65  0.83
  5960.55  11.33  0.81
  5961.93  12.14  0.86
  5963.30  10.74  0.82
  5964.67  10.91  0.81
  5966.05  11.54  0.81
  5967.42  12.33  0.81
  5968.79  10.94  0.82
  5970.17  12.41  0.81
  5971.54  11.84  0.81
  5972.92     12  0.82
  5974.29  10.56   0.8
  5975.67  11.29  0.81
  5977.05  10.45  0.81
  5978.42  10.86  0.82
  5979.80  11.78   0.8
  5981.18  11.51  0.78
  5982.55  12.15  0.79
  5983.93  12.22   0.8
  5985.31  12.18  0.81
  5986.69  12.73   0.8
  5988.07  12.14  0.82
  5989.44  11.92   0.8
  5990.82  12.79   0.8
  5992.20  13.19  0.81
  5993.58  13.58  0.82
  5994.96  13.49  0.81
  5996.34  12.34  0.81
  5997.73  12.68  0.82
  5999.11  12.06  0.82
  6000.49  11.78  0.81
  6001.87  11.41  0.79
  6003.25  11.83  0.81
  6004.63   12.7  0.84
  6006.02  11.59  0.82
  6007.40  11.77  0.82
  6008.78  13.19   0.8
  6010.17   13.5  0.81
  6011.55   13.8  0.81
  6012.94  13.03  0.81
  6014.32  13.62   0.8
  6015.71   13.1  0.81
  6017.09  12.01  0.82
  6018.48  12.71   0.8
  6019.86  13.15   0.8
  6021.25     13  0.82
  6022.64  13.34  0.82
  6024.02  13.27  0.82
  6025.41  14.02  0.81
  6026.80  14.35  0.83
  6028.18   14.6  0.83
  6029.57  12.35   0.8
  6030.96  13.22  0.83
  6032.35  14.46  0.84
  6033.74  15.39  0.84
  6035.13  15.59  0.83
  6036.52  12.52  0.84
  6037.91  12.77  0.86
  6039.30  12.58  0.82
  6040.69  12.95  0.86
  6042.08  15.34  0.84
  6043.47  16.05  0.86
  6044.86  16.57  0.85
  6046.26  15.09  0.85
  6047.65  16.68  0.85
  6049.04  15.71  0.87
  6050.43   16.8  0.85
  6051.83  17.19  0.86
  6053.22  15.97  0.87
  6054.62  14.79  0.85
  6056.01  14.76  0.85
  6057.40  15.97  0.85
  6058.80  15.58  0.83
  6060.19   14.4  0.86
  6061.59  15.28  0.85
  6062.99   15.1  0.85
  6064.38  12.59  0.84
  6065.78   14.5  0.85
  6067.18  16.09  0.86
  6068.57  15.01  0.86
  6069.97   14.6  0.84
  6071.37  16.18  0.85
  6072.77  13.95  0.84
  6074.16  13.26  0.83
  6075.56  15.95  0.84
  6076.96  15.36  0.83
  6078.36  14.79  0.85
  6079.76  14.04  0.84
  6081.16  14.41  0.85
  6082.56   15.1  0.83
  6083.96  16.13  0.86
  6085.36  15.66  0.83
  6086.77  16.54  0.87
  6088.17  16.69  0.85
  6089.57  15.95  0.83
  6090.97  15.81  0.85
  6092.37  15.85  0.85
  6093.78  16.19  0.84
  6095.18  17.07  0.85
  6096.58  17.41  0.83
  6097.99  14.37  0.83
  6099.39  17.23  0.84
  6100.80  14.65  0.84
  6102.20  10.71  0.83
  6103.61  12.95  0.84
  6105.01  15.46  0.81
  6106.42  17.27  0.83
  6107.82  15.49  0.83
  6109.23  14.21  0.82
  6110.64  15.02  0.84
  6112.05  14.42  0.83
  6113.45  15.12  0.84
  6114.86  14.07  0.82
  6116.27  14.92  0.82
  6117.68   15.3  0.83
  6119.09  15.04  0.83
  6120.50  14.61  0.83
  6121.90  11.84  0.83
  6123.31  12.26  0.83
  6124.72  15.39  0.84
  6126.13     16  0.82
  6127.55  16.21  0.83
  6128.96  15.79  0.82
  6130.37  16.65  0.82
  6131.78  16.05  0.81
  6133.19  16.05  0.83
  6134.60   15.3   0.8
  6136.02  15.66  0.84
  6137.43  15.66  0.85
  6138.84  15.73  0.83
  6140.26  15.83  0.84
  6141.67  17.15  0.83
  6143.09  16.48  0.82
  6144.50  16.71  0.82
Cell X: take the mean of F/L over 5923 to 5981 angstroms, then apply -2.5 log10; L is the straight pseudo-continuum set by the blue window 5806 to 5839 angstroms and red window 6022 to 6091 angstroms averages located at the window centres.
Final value 0.26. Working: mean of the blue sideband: 14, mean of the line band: 11.4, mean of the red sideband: 14.9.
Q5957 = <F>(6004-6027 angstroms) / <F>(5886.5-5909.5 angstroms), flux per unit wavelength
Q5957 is 1.9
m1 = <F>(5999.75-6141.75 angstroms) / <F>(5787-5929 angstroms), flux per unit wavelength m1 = 1.2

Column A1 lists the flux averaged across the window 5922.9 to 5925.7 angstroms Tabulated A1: 10.1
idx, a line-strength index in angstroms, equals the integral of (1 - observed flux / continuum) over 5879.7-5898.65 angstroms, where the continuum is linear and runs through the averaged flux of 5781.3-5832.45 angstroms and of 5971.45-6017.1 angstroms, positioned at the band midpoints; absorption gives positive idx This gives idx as 9.72 angstroms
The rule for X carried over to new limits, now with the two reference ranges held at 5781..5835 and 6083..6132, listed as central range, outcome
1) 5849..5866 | 0.22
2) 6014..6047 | 0.09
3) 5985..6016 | 0.19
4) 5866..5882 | 0.34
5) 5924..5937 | 0.32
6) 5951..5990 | 0.28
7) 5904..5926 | 0.44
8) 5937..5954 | 0.26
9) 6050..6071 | -0.01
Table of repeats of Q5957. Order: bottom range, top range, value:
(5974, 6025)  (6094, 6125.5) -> 1.19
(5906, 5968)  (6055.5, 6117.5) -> 1.37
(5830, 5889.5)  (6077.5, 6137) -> 1.28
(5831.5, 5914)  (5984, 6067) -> 1.30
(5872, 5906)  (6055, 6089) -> 1.88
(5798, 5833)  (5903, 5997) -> 0.77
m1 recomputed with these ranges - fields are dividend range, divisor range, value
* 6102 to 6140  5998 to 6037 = 1.14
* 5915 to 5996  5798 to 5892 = 0.91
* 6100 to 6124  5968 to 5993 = 1.21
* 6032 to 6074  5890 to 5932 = 1.69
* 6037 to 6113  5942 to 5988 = 1.31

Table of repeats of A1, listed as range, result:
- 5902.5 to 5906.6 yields 8.94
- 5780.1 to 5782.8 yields 13.9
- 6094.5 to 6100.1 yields 16.5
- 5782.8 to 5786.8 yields 15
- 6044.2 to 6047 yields 15.8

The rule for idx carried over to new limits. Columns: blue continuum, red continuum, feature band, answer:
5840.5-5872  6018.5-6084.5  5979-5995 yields 1.81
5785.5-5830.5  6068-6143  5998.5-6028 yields 4.40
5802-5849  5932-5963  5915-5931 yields 2.32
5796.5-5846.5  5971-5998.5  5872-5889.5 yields 5.66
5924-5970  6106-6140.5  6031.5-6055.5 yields -2.79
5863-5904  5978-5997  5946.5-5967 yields -0.36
